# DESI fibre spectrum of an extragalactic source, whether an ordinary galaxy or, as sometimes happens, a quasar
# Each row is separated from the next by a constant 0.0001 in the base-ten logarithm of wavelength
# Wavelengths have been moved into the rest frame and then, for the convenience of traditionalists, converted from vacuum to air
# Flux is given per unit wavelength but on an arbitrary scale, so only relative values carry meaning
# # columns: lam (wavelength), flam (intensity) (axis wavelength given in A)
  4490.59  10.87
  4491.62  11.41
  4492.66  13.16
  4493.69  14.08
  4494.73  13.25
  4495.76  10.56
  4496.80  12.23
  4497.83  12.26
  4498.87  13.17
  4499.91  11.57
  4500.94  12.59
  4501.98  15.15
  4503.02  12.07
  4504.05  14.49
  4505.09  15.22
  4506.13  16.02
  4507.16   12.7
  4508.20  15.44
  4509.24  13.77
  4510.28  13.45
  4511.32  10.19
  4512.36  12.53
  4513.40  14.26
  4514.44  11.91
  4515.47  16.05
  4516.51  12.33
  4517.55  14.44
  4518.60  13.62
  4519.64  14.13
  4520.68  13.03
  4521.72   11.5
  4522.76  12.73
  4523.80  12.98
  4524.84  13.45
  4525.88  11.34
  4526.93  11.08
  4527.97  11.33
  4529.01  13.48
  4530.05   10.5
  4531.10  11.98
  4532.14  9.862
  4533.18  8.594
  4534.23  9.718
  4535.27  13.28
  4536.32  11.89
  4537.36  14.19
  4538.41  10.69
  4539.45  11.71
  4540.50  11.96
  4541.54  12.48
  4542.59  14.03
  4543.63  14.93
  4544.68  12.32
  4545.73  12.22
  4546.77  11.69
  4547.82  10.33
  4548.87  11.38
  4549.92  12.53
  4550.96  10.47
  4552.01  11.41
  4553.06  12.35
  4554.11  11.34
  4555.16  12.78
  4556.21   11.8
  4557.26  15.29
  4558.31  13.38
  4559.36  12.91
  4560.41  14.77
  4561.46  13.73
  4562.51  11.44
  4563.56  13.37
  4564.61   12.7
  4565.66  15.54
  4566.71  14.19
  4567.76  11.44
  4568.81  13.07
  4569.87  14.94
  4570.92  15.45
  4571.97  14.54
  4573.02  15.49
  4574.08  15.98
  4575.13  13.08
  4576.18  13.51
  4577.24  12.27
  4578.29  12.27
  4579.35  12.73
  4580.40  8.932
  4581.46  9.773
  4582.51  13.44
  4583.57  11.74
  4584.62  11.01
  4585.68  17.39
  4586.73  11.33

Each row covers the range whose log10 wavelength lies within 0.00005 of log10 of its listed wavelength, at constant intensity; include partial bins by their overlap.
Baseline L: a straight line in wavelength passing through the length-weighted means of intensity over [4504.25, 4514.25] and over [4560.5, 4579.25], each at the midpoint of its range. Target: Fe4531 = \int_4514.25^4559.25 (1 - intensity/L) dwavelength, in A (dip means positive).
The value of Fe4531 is 4.59 A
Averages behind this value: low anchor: 13.7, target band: 12.3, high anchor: 13.7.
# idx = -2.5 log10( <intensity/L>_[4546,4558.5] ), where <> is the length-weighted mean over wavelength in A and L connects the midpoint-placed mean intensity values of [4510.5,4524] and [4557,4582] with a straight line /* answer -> 0.11 mag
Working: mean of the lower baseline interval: 13.1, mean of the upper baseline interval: 13.3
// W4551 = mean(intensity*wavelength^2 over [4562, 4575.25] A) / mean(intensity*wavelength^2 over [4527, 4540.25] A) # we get 1.2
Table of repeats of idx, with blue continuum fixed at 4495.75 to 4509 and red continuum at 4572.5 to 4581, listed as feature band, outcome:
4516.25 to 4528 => 0.05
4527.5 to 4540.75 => 0.16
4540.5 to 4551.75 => 0.08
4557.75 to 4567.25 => -0.04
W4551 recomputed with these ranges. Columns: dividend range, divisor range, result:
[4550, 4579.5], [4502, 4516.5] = 0.99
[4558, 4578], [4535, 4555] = 1.14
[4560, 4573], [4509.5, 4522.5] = 1.08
